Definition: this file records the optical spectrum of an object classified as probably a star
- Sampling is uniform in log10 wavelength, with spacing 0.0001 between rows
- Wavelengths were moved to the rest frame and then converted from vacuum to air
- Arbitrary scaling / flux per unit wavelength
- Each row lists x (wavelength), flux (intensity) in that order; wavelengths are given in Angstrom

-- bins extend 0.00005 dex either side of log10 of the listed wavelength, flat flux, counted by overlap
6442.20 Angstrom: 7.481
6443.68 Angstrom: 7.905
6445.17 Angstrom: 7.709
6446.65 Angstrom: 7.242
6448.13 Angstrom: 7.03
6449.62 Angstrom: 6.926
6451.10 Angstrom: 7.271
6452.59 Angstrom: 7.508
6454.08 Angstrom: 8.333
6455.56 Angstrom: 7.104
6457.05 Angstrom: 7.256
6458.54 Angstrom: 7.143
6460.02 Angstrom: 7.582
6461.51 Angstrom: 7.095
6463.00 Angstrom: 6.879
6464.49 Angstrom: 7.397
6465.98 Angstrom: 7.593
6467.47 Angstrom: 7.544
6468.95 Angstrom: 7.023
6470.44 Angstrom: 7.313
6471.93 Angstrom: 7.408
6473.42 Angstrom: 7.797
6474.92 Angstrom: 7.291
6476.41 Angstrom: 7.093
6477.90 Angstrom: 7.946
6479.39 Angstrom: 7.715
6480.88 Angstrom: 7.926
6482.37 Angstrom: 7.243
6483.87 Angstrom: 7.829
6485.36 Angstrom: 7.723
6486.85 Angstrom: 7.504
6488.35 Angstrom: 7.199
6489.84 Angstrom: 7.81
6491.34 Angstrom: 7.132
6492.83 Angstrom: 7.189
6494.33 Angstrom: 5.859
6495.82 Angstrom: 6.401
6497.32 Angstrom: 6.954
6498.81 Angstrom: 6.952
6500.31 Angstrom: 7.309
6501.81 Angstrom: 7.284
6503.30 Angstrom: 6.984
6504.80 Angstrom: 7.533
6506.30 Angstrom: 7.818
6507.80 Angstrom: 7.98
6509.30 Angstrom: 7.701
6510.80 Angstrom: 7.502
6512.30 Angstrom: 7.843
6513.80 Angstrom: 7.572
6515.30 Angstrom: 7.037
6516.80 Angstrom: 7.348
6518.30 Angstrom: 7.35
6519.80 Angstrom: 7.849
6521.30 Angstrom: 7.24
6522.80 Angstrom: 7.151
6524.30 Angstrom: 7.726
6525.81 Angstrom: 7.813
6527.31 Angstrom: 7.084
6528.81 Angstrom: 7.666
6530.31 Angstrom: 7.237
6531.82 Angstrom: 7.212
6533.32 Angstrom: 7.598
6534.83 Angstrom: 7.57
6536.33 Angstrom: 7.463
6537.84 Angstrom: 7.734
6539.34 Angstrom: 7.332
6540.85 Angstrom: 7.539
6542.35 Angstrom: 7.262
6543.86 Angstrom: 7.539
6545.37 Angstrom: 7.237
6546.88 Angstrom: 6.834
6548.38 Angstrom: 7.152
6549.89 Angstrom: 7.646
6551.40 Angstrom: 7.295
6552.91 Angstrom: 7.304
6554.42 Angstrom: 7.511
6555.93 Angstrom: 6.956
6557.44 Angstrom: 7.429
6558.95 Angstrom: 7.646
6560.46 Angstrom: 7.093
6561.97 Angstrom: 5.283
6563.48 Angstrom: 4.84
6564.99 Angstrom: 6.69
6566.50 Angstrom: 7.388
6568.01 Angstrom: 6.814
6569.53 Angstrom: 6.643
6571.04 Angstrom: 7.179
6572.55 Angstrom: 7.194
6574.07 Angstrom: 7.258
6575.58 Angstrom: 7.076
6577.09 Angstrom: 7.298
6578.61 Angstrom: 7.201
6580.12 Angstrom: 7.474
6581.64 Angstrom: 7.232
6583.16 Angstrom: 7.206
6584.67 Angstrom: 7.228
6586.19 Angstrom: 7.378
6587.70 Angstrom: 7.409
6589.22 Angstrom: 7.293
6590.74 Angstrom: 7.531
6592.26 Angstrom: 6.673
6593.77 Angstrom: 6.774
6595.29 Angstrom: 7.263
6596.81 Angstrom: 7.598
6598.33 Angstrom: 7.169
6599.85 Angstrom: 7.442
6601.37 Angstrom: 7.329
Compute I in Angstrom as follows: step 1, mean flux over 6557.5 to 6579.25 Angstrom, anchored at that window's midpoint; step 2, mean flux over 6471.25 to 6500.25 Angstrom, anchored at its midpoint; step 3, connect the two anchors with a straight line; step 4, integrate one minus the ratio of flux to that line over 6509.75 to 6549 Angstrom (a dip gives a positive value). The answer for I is -2.0 Angstrom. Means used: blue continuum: 7.31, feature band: 7.42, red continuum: 6.85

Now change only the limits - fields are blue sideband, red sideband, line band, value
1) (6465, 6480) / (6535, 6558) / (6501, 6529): -0.35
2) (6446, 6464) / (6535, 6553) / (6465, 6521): -0.56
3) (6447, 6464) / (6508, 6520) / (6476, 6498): 0.33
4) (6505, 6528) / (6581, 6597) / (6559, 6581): 1.38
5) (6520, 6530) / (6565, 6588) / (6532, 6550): -0.04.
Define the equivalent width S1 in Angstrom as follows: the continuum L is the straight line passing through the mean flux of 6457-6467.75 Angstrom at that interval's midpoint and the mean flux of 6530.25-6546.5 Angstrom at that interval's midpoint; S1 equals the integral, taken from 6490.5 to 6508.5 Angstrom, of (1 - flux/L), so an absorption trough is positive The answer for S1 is 0.6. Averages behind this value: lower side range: 7.3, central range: 7.12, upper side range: 7.42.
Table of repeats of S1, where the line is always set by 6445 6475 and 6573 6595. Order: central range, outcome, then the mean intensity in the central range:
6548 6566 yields 0.8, 6.9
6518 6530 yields -0.3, 7.49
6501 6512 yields -0.4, 7.55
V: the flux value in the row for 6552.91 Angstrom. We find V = 7.304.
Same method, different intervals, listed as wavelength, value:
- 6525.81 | 7.813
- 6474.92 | 7.291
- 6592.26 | 6.673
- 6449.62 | 6.926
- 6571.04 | 7.179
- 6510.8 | 7.502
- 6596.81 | 7.598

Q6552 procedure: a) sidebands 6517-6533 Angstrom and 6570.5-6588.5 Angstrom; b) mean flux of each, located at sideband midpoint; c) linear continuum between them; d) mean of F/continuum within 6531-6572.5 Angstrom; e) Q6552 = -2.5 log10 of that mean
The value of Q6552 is 0.04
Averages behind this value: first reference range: 7.44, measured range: 7.12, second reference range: 7.26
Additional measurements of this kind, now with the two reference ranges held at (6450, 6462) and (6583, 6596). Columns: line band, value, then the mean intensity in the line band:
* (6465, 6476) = 0.00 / 7.41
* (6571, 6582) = 0.00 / 7.24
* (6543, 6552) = 0.00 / 7.28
